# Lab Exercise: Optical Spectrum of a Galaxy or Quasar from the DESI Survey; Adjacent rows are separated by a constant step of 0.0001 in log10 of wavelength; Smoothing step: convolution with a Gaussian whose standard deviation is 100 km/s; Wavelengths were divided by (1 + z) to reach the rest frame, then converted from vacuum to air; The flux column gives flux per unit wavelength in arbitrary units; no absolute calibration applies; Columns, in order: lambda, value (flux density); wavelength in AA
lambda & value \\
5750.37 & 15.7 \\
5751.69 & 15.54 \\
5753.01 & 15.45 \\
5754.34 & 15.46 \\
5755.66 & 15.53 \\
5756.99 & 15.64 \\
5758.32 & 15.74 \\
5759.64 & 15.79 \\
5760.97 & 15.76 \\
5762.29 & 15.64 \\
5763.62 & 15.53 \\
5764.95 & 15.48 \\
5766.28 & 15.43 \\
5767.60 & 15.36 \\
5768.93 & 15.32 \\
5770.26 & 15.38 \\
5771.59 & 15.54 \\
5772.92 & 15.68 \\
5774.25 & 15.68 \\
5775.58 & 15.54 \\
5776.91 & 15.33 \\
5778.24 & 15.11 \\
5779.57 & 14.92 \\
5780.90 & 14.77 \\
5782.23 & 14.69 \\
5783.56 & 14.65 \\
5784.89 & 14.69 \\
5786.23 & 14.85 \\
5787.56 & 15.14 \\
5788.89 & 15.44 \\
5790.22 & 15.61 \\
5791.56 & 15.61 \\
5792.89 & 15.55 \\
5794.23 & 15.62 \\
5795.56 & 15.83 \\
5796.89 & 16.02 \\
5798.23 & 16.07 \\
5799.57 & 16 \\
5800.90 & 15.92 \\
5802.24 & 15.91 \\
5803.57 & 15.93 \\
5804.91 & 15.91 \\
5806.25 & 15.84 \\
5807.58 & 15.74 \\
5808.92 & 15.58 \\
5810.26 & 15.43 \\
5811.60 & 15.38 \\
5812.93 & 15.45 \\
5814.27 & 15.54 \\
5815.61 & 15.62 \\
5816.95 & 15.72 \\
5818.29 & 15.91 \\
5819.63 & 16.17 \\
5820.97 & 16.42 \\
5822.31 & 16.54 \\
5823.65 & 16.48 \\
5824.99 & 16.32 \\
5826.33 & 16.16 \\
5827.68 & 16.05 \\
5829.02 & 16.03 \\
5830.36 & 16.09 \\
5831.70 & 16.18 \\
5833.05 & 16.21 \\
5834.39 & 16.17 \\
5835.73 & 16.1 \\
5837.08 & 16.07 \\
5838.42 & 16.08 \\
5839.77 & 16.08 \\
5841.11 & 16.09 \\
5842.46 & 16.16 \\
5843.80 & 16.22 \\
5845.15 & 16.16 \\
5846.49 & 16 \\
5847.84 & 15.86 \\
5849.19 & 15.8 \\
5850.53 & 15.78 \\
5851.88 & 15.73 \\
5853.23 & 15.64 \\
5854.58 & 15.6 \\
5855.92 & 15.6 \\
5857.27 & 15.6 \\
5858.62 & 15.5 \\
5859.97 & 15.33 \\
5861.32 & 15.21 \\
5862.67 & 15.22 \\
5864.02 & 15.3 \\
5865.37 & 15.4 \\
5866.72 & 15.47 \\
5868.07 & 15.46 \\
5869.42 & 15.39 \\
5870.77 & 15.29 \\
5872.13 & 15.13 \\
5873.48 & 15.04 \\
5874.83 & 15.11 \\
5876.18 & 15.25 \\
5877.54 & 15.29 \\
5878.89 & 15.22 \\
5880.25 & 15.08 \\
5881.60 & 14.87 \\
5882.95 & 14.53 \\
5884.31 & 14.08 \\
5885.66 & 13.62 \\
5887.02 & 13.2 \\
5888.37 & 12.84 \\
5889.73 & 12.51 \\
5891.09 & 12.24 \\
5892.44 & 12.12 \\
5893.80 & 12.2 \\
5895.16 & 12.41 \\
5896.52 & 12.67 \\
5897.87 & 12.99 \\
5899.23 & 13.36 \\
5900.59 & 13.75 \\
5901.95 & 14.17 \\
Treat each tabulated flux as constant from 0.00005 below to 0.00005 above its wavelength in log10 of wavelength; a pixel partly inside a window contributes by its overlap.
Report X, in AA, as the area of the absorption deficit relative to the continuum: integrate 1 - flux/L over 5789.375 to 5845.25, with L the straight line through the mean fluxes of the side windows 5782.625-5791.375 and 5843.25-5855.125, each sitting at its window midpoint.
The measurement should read -1.8 AA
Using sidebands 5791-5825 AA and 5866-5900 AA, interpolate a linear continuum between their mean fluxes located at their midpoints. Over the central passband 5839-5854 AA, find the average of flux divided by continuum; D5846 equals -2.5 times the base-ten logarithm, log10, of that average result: -0.07 mag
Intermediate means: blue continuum 15.9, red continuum 14.1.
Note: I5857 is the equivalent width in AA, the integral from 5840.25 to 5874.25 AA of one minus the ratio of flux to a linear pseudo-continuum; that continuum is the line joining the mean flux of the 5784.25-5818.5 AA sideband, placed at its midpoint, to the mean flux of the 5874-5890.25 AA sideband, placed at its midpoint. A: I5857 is -2.0 AA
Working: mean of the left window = 15.6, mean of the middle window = 15.6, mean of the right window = 14.3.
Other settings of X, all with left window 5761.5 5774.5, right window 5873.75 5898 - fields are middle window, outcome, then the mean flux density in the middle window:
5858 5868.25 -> -0.9 AA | 15.4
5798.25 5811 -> -0.7 AA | 15.8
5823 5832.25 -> -1.0 AA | 16.2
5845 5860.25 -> -1.6 AA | 15.7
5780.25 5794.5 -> 0.1 AA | 15.1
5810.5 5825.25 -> -1.2 AA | 15.9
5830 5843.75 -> -1.6 AA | 16.1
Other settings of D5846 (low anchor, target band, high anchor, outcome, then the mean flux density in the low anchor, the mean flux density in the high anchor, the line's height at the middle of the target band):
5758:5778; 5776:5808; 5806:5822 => 0.01 mag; 15.5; 15.8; 15.6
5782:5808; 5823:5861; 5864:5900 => -0.08 mag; 15.6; 14.1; 14.8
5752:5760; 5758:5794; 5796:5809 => 0.03 mag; 15.6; 15.9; 15.7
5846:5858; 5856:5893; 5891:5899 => -0.05 mag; 15.7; 12.5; 14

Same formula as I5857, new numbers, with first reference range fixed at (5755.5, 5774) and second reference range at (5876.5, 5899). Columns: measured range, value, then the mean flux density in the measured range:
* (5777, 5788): 0.3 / 14.9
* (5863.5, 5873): -1.0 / 15.3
